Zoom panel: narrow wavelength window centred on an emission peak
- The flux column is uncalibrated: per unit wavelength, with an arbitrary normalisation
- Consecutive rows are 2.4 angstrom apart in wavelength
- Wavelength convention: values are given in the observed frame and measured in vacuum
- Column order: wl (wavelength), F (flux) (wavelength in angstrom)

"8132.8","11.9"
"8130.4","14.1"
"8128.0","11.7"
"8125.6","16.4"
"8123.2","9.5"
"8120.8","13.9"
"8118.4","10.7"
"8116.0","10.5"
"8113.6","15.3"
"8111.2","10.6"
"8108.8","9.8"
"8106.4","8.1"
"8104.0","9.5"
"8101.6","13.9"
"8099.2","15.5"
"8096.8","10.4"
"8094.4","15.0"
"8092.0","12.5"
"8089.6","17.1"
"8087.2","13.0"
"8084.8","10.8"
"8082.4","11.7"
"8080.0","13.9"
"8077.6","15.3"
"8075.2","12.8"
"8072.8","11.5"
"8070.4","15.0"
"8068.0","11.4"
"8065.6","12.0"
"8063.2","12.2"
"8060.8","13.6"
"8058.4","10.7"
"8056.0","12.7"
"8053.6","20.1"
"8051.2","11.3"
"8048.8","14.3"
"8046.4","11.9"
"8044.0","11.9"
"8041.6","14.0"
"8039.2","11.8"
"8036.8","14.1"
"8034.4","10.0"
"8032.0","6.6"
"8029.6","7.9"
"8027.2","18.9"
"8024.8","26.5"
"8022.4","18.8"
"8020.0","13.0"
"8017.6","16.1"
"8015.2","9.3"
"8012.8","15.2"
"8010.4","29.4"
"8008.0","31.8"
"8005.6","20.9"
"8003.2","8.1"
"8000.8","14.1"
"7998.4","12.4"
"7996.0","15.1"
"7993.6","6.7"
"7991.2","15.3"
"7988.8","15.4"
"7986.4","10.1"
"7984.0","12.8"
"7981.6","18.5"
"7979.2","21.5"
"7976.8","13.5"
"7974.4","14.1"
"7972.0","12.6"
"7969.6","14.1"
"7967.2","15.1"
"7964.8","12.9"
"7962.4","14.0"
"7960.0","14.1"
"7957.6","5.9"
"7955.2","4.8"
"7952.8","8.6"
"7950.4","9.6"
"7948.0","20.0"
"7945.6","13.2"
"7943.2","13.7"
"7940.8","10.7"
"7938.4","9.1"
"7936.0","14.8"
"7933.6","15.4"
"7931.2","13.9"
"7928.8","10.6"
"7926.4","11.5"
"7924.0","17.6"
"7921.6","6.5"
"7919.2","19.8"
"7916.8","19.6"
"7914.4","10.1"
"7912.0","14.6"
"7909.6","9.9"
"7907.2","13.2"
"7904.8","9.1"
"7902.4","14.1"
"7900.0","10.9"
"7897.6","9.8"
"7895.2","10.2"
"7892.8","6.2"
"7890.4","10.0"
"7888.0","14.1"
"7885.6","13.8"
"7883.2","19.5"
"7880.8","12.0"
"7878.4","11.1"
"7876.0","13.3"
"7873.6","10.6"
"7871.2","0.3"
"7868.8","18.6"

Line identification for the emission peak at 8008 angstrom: [S II]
